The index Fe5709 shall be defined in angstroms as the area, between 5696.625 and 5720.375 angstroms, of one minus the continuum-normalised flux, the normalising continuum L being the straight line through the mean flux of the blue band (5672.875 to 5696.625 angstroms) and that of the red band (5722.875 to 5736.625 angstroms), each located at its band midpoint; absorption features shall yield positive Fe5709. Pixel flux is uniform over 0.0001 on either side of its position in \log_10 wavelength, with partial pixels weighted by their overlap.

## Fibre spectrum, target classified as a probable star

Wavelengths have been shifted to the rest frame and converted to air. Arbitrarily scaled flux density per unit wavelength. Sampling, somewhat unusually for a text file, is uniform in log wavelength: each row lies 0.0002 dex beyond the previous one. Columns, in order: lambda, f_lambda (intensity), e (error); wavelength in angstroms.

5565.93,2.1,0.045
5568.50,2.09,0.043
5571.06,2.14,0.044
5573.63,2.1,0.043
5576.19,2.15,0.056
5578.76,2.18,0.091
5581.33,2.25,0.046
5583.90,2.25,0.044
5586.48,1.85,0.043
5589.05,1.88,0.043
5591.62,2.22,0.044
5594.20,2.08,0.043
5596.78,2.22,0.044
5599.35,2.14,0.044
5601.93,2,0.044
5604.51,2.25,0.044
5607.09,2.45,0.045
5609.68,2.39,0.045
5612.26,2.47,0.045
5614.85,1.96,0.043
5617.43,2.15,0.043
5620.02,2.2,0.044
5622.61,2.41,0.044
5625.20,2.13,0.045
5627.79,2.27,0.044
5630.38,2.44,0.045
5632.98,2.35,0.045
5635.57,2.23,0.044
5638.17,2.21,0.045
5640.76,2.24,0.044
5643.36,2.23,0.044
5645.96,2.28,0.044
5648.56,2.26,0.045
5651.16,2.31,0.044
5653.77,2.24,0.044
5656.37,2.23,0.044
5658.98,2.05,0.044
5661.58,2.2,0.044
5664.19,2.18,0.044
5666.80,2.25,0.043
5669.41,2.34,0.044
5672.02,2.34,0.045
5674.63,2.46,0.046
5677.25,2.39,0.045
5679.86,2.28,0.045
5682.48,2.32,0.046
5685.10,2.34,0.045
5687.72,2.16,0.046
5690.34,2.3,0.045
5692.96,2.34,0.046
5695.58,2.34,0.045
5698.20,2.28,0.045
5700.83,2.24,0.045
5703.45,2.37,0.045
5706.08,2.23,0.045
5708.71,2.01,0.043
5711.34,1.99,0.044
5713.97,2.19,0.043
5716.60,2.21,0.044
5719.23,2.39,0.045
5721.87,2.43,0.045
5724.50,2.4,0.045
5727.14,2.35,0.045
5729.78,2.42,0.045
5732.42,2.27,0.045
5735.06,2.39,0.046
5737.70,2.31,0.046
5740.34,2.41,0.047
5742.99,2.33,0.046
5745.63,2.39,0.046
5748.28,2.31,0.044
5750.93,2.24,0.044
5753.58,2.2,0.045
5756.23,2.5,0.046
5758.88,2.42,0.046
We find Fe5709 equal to 1.4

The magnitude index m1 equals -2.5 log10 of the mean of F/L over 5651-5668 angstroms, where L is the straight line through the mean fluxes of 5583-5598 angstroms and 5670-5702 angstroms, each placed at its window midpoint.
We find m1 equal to 0.02 mag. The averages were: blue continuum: 2.08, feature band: 2.2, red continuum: 2.32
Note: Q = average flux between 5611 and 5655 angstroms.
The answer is 2.26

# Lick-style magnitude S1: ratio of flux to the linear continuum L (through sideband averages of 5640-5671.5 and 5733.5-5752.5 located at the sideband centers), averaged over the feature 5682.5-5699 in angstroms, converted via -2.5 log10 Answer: -0.01 mag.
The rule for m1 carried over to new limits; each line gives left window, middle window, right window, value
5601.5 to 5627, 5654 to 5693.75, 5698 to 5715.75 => -0.035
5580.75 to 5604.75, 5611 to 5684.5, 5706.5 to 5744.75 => -0.041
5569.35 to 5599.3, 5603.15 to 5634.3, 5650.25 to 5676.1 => -0.052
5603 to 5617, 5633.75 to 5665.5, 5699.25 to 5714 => 0.008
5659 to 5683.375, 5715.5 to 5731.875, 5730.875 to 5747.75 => -0.013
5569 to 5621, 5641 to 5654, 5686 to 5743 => -0.021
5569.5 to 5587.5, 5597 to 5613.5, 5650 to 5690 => -0.051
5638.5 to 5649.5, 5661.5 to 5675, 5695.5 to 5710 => -0.023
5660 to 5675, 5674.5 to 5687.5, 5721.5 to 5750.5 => -0.016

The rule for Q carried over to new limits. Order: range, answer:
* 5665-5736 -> 2.3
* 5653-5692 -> 2.27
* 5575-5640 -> 2.21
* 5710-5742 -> 2.31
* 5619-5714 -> 2.26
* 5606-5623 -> 2.28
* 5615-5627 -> 2.2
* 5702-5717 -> 2.17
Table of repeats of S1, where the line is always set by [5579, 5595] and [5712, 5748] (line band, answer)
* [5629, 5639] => -0.07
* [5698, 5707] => 0.00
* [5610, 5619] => -0.04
